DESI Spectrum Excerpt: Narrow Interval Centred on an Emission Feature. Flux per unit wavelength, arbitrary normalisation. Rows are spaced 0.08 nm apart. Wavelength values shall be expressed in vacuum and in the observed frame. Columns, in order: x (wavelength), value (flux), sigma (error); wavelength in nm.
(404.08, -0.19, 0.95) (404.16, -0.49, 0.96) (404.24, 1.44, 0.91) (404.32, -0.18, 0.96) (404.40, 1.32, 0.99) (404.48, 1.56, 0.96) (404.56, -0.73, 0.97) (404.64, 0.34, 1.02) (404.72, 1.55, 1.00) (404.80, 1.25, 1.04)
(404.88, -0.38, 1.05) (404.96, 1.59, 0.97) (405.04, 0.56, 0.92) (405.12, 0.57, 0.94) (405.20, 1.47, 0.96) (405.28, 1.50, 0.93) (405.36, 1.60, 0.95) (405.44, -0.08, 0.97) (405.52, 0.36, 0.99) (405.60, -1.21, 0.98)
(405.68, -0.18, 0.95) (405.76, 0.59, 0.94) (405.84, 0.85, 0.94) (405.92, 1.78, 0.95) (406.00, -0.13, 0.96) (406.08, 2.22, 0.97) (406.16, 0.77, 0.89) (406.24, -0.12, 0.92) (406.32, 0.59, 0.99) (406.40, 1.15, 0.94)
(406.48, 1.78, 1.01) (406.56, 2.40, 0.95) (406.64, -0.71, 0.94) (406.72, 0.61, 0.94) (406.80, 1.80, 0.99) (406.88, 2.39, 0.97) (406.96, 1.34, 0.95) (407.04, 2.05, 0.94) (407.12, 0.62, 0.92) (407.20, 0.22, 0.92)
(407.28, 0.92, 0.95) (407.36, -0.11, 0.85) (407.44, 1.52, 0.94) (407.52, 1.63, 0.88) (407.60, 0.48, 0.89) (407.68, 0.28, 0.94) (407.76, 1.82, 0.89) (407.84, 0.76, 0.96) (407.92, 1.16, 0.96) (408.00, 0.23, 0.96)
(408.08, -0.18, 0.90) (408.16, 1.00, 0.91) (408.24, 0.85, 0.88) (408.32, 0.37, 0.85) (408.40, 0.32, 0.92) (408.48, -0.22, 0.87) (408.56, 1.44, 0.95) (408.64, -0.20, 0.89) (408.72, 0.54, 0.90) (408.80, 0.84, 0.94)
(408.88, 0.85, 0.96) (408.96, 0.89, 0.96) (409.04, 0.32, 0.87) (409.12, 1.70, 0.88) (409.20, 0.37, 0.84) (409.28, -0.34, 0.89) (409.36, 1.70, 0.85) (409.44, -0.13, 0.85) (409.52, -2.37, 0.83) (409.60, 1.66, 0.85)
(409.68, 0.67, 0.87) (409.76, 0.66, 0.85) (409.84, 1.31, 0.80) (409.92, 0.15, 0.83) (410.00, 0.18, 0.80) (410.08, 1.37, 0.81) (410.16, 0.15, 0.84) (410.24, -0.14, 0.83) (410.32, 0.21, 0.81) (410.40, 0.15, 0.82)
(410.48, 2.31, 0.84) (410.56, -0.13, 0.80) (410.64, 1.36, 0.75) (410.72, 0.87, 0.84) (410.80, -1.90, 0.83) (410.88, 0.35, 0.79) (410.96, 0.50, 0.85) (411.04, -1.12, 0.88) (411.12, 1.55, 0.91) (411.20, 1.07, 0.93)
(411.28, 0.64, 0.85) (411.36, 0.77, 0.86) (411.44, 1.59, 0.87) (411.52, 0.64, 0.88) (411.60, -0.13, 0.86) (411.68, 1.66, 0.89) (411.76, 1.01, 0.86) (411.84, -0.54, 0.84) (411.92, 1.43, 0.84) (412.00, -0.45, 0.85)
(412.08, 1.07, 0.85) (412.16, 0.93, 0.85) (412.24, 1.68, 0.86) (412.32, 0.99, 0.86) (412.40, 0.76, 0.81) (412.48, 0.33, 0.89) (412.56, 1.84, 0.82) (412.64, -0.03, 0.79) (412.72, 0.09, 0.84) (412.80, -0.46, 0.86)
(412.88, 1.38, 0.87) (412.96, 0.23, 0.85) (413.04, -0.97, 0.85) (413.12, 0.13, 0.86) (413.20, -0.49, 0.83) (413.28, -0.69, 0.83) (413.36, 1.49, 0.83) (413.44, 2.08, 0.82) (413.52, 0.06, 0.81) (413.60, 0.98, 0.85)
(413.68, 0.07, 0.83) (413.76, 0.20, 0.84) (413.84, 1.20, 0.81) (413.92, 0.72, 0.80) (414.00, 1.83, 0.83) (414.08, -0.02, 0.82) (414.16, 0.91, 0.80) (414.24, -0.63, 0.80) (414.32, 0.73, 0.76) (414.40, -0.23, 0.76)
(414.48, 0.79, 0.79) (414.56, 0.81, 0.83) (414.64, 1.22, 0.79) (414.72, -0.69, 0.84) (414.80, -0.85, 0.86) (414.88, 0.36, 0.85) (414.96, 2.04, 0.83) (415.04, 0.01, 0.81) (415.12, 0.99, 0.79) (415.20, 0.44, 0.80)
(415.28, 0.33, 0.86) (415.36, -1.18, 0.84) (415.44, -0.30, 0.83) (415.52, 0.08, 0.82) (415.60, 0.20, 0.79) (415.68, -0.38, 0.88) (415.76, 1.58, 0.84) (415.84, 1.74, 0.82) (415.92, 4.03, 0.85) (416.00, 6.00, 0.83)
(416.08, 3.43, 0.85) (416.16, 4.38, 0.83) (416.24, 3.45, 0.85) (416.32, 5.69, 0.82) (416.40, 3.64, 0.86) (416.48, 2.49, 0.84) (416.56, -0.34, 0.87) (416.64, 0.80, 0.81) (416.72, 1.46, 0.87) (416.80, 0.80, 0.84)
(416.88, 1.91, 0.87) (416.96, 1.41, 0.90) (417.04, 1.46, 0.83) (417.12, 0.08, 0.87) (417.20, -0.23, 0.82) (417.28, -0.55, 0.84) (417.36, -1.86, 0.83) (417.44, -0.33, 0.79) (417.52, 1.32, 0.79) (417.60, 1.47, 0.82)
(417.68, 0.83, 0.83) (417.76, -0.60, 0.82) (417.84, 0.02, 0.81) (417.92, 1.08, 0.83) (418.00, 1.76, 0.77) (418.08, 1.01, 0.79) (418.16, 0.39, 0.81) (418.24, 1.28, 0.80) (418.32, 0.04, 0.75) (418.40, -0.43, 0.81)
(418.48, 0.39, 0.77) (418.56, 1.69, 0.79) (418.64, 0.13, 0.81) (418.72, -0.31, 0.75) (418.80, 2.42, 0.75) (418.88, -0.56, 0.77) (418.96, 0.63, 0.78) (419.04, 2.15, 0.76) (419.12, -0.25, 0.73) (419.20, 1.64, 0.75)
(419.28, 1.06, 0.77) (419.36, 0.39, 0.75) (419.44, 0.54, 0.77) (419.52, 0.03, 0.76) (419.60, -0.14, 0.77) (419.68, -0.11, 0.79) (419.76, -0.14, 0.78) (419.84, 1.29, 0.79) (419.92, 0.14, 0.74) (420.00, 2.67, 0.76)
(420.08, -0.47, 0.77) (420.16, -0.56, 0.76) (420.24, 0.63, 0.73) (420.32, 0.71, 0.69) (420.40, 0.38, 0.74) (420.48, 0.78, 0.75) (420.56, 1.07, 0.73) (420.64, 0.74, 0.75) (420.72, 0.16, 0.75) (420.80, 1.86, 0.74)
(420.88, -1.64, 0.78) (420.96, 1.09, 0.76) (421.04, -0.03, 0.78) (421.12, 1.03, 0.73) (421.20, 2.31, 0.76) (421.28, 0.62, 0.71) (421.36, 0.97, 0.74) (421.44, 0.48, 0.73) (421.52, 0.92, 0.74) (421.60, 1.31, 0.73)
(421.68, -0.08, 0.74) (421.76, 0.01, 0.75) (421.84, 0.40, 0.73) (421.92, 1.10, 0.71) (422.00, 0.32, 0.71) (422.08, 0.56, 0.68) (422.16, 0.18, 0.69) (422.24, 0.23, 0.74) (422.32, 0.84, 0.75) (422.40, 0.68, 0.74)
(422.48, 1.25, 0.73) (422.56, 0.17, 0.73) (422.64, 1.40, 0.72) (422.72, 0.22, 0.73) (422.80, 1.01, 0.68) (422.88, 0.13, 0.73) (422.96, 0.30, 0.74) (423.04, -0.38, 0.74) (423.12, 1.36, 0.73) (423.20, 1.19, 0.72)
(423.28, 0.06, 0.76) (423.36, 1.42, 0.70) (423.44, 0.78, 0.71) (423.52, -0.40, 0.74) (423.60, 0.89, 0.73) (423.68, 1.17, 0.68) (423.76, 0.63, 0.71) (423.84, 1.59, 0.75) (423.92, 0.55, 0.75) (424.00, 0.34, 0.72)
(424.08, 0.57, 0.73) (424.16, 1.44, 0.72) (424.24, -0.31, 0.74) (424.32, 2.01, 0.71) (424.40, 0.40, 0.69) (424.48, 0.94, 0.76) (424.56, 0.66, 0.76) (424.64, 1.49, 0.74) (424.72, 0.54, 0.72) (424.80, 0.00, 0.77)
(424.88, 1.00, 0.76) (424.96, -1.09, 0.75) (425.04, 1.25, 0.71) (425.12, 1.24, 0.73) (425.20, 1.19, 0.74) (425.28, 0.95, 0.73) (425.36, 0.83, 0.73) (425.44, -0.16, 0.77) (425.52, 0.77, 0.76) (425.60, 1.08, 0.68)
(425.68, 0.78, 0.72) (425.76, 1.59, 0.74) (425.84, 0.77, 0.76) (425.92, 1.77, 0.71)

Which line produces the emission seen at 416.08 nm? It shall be [O II]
